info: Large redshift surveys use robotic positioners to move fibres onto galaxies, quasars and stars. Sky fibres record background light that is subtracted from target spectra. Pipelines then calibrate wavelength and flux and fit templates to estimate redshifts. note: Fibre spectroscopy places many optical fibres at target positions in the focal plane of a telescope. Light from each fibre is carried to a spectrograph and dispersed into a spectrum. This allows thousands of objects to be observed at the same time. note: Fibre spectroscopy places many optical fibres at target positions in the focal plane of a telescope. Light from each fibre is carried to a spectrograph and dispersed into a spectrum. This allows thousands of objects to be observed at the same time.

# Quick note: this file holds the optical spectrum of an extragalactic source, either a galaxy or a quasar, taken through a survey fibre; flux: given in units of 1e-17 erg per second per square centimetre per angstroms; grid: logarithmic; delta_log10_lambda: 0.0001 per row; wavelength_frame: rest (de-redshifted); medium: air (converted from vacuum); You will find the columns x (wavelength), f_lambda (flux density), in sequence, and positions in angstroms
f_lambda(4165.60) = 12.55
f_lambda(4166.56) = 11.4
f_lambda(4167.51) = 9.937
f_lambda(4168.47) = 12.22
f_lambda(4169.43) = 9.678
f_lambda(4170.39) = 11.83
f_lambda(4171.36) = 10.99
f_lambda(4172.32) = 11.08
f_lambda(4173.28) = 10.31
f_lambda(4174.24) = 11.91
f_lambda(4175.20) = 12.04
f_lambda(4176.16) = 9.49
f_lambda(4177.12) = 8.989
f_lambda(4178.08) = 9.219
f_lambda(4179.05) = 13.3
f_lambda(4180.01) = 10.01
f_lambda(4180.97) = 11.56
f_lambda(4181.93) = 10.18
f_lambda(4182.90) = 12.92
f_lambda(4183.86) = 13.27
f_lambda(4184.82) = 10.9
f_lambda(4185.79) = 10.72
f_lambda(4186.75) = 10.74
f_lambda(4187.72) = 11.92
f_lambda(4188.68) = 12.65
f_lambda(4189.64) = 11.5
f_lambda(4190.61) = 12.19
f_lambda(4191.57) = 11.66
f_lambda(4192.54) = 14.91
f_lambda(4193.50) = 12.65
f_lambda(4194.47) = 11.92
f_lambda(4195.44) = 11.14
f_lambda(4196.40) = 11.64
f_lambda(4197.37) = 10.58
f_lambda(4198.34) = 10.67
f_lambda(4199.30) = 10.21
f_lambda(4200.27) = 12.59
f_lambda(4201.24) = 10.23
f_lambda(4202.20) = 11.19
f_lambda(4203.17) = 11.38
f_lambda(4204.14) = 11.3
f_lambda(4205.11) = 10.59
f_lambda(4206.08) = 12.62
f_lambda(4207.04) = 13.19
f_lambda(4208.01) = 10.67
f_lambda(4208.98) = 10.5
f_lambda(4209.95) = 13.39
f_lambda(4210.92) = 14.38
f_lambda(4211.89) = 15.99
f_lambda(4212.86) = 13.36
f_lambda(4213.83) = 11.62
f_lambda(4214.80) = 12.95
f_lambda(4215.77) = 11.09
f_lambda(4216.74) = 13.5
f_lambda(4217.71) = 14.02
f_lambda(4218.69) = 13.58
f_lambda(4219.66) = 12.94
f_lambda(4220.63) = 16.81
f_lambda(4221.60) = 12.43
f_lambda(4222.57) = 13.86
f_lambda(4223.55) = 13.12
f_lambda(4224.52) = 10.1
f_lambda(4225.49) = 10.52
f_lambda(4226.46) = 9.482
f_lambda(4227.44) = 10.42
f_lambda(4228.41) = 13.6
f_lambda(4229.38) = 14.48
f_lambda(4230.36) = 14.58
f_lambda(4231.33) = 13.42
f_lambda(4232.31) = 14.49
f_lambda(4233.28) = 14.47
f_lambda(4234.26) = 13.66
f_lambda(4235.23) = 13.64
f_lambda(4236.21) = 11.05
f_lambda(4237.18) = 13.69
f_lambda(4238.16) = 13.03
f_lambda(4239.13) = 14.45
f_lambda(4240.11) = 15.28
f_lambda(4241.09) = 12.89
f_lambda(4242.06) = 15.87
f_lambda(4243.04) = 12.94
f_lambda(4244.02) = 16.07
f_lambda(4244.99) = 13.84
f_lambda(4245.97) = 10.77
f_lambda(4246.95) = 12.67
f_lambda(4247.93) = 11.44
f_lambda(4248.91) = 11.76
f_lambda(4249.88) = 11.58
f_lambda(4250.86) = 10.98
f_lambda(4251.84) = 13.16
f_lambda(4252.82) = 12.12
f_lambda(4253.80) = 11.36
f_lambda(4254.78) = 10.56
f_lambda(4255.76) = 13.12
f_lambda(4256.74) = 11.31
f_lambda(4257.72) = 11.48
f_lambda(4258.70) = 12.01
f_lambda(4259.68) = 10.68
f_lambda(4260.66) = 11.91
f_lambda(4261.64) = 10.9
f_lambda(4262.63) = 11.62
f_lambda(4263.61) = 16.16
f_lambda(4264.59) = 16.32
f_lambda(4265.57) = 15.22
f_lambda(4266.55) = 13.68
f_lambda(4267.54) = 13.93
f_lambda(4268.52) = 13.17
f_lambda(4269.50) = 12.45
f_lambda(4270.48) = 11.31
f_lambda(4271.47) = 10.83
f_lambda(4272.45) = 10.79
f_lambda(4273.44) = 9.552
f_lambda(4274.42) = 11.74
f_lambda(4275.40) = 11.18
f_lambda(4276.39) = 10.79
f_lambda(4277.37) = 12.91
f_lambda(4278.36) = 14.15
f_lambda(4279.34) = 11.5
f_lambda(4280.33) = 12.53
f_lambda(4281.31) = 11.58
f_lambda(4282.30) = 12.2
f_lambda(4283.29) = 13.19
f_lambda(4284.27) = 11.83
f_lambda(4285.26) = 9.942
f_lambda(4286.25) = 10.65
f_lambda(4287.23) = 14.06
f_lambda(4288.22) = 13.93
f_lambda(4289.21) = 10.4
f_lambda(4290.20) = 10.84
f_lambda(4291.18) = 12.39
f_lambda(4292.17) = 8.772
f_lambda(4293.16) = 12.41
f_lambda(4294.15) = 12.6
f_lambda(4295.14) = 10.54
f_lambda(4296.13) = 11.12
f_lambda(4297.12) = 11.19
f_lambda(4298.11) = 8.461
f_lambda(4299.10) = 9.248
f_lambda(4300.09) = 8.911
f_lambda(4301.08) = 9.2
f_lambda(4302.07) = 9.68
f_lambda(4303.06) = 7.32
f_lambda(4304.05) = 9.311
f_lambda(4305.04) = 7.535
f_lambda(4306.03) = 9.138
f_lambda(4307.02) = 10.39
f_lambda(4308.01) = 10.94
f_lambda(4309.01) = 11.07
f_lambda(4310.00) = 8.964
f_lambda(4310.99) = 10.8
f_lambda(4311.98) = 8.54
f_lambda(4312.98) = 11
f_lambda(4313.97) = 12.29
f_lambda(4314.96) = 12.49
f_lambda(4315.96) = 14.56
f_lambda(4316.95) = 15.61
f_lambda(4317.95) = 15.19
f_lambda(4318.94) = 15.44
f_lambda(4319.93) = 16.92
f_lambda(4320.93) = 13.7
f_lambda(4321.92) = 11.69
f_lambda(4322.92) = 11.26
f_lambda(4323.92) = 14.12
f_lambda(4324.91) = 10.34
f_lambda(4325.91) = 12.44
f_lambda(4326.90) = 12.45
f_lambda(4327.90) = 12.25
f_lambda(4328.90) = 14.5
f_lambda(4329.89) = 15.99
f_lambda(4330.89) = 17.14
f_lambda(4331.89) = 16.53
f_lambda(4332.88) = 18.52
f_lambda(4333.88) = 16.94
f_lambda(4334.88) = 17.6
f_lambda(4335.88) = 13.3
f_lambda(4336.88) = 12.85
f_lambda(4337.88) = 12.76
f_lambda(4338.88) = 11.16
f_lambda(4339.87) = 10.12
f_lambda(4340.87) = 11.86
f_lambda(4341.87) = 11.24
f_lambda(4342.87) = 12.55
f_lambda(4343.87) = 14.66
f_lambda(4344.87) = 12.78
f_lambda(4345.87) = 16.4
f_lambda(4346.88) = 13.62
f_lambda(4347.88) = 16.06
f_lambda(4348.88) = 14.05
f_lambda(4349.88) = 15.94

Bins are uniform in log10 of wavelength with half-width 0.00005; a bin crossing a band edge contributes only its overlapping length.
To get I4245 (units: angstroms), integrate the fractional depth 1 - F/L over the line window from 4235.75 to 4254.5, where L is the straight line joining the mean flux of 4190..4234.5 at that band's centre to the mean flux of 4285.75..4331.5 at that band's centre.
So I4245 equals -1.0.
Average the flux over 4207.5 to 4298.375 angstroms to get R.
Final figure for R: 12.5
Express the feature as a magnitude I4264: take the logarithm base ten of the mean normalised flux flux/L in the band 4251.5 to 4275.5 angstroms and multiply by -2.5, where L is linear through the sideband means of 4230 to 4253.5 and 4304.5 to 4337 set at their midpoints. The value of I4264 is 0.08 mag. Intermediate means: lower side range 13.2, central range 12.3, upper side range 13.1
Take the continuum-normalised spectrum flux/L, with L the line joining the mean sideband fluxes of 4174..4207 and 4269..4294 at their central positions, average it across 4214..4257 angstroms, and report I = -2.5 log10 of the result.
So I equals -0.12 mag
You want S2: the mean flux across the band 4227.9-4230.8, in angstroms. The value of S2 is 14.2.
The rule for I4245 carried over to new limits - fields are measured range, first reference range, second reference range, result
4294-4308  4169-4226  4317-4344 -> 4.0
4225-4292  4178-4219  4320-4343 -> 1.2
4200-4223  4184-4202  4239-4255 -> -1.2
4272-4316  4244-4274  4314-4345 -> 7.2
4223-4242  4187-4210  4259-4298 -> -1.9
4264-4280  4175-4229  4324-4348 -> 0.6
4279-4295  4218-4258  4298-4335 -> 1.0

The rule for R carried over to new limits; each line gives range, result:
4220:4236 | 13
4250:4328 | 11.7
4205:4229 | 12.6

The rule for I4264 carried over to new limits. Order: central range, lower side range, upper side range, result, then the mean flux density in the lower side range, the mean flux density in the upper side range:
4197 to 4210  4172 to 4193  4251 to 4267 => 0.04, 11.4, 12.6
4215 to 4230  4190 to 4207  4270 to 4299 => -0.10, 11.7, 11.5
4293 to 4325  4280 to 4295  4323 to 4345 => 0.13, 11.8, 13.7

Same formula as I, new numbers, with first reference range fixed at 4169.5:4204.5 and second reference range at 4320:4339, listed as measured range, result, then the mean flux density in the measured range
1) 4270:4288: 0.12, 11.7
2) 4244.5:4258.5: 0.06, 11.9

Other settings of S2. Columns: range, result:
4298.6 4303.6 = 8.88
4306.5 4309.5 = 10.8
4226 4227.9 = 9.92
